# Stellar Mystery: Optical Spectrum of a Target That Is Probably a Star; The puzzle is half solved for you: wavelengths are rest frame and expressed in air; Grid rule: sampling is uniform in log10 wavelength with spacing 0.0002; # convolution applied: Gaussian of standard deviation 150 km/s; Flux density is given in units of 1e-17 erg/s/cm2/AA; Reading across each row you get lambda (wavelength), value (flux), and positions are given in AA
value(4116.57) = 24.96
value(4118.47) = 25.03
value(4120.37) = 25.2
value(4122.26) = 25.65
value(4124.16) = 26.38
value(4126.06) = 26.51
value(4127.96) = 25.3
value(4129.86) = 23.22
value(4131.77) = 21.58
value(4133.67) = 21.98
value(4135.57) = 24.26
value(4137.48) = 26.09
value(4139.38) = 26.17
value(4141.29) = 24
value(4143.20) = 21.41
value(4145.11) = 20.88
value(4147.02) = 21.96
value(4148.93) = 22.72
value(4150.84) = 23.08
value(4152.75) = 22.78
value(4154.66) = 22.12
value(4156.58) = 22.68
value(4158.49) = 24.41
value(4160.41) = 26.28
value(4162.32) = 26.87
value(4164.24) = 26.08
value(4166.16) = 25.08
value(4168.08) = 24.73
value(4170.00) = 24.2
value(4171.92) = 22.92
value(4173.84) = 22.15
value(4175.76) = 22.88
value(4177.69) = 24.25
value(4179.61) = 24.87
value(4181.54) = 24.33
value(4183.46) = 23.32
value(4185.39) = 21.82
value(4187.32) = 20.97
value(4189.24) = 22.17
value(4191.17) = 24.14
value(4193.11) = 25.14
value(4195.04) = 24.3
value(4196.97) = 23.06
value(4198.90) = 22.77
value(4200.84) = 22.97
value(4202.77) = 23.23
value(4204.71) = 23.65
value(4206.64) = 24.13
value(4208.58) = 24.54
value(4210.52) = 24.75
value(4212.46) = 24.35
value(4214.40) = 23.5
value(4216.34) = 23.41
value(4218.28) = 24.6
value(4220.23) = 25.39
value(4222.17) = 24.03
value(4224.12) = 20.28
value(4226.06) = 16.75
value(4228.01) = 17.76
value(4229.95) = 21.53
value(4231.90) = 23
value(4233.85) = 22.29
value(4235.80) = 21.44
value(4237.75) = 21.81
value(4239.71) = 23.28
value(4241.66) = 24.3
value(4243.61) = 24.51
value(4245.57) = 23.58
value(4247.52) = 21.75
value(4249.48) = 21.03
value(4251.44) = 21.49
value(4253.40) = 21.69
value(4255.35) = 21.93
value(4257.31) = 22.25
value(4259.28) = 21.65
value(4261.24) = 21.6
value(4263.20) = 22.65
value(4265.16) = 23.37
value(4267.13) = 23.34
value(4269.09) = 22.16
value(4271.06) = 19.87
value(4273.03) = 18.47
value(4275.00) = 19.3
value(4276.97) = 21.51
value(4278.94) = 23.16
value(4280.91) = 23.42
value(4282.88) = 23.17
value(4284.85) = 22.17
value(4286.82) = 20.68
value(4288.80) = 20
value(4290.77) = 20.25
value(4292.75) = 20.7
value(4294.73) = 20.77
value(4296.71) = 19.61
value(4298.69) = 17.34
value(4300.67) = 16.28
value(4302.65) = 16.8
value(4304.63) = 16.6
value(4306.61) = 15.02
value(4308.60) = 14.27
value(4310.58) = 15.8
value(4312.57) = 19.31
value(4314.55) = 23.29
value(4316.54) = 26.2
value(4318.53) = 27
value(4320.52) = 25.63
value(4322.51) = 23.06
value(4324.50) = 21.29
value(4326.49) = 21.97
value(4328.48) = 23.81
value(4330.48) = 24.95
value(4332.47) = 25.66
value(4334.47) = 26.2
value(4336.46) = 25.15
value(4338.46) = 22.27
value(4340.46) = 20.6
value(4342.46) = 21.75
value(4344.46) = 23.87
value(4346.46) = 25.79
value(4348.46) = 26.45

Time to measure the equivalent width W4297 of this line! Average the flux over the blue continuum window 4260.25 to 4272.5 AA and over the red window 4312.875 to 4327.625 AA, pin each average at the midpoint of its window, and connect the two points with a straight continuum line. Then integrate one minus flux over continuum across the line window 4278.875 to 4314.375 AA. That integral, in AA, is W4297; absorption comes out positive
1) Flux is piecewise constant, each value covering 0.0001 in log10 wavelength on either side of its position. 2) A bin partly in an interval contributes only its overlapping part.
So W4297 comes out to 5.9 AA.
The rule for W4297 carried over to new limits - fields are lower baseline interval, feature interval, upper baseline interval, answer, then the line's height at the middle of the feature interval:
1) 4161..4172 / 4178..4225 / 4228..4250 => 0.5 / 23.8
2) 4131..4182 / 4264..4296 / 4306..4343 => 1.9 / 22.7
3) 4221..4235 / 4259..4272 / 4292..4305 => -1.7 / 19.5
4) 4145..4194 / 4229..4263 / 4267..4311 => -2.1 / 21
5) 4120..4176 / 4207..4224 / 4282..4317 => -1.7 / 21.9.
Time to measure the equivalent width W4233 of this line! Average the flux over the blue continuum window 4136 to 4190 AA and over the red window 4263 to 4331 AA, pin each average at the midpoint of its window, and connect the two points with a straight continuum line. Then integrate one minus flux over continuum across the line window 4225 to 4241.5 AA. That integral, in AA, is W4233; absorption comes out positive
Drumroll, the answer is 0.8 AA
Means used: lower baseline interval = 23.6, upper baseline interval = 20.9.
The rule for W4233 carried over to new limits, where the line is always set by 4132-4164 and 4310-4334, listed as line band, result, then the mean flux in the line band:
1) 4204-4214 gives -0.3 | 24.3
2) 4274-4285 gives 0.6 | 22.1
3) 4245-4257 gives 0.8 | 21.9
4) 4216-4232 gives 1.2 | 21.7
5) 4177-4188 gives 0.1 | 23.3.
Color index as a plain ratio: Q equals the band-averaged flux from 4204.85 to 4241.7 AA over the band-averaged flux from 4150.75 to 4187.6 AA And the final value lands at 1.0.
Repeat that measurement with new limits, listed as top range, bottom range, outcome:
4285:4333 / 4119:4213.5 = 0.87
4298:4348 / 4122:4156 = 0.92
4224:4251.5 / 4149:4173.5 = 0.90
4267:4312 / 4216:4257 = 0.88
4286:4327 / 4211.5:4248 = 0.89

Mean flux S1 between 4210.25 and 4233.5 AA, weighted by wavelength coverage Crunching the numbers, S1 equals 22.4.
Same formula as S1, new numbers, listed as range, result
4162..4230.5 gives 23.3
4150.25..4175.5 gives 24.1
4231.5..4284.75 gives 22.1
